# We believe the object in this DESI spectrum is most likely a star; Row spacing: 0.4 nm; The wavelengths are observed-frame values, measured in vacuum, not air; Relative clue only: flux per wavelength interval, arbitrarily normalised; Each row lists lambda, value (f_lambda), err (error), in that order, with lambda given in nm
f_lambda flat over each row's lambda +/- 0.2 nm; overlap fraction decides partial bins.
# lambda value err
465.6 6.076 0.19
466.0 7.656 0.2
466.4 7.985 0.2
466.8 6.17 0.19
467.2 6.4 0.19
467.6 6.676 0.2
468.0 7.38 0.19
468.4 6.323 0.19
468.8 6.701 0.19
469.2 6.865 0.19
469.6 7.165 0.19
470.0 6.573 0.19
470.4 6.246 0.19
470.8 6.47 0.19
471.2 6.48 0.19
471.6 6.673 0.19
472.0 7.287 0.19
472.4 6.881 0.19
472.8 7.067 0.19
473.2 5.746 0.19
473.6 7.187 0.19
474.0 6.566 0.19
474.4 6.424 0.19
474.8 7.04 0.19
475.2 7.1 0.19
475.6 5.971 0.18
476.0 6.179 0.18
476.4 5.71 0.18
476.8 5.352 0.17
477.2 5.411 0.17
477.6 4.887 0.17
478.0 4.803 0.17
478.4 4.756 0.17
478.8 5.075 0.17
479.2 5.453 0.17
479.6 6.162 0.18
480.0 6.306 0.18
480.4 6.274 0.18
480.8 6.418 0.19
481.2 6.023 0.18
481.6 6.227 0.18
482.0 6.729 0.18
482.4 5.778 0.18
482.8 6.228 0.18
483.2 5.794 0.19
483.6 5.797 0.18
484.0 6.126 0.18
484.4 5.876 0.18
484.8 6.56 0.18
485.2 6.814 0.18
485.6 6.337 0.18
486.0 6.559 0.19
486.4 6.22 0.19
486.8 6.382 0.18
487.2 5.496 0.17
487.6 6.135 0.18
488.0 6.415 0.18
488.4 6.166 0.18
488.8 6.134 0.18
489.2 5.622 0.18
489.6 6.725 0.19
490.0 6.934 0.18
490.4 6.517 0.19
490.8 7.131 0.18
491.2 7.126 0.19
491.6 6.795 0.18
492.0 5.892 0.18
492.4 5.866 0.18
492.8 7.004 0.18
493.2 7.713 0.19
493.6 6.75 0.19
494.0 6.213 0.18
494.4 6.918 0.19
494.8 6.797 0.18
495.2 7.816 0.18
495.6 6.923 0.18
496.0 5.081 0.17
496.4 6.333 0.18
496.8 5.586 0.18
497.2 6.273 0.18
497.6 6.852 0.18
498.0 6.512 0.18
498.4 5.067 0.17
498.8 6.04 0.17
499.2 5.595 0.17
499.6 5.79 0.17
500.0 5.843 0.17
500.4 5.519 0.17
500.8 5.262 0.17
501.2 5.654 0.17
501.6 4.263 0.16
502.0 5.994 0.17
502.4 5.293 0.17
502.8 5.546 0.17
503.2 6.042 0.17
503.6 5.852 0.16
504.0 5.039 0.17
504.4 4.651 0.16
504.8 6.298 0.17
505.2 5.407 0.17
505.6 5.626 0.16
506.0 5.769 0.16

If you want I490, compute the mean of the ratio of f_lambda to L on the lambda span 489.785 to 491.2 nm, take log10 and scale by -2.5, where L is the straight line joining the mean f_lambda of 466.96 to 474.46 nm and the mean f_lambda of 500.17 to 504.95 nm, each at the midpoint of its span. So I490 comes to -0.17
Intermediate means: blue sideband 6.69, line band 6.9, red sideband 5.44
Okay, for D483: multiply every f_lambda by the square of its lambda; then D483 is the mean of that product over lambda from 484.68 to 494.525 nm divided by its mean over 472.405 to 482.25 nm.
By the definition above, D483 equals 1.13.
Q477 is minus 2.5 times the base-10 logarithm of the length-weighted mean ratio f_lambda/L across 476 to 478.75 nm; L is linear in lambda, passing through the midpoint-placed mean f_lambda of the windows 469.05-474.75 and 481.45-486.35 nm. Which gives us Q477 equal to 0.24 mag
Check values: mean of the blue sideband 6.7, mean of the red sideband 6.24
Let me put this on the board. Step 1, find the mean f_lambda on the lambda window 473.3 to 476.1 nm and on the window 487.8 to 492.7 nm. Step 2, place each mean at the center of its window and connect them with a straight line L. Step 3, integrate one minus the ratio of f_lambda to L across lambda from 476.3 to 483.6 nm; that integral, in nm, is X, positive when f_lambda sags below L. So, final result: 0.91 nm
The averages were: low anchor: 6.62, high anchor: 6.46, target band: 5.75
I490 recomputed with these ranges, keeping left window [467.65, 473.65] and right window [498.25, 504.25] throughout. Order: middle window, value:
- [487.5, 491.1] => -0.08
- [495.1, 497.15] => -0.10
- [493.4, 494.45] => -0.14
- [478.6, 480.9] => 0.08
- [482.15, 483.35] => 0.05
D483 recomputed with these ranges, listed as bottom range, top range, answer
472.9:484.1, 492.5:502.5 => 1.10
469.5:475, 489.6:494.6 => 1.09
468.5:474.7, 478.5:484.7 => 0.94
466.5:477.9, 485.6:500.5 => 1.07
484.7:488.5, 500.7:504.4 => 0.91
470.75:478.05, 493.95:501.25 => 1.07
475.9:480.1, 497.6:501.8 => 1.13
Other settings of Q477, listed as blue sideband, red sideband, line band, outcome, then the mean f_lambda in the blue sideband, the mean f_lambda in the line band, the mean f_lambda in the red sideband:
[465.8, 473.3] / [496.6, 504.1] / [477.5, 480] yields 0.22 mag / 6.79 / 5.29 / 5.69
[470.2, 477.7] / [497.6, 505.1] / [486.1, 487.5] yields -0.01 mag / 6.37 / 6.08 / 5.6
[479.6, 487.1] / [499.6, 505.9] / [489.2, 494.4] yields -0.13 mag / 6.23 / 6.69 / 5.5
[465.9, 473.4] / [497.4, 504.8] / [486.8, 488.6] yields 0.00 mag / 6.76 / 6.09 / 5.62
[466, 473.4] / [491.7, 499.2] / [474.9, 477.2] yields 0.11 mag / 6.75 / 6.05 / 6.41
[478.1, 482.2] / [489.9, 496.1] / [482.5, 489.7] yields 0.02 mag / 5.91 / 6.17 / 6.74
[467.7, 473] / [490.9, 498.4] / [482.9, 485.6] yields 0.08 mag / 6.78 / 6.18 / 6.55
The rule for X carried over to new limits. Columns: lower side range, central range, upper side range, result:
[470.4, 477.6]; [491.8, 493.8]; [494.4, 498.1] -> -0.05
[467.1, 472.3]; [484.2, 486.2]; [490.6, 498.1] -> 0.07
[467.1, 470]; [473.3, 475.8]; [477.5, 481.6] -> -0.20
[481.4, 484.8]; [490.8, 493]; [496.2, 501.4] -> -0.23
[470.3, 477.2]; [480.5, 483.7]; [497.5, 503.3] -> 0.04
